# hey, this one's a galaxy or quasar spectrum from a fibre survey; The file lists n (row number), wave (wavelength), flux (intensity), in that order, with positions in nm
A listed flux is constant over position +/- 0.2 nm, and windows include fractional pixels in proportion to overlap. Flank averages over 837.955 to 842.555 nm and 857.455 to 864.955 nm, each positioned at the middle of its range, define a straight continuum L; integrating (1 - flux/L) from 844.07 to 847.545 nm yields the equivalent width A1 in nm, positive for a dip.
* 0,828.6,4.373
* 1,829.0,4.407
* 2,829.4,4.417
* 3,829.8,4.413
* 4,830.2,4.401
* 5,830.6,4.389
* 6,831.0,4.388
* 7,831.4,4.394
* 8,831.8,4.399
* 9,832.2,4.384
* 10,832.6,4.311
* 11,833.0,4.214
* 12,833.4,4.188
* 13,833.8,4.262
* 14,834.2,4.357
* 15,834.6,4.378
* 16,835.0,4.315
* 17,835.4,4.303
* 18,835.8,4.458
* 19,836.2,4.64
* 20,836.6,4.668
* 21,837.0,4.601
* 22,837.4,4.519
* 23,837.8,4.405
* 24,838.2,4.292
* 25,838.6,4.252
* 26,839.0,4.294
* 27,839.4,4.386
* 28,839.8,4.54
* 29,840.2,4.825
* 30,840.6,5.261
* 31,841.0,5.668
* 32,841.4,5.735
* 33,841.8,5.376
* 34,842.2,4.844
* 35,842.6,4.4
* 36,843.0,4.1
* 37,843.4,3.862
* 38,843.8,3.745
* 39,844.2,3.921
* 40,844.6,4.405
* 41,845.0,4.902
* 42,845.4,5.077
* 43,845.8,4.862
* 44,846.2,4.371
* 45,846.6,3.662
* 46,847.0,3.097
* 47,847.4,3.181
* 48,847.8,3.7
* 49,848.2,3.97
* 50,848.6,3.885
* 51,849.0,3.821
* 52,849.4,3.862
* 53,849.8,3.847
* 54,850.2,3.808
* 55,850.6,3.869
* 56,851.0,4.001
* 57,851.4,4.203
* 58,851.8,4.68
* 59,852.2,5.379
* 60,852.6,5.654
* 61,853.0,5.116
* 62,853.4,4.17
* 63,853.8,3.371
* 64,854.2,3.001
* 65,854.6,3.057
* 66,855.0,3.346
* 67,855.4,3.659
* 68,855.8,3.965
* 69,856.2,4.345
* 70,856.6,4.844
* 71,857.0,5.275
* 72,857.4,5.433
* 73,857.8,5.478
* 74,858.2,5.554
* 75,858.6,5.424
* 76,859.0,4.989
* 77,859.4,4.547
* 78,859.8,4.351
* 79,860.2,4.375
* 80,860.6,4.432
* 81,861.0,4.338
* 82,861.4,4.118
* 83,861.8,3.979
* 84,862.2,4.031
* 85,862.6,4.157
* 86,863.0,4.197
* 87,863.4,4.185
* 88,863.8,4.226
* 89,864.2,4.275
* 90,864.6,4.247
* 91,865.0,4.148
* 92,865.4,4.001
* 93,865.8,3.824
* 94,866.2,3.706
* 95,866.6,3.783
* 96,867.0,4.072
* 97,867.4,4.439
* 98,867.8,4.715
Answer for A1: 0.416 nm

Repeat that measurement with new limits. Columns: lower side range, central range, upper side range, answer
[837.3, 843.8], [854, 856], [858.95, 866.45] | 0.44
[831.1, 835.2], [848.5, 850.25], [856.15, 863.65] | 0.26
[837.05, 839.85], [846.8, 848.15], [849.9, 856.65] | 0.26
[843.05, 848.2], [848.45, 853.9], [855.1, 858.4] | 0.17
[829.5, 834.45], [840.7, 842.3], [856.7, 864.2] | -0.36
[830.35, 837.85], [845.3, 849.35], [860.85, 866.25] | 0.32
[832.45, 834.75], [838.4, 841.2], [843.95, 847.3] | -0.32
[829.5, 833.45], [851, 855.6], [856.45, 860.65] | 0.68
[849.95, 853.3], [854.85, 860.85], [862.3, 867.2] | -0.49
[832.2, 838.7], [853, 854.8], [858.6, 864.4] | 0.32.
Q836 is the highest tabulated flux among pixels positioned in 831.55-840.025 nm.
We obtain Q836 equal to 4.668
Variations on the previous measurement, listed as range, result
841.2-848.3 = 5.735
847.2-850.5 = 3.97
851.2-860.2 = 5.654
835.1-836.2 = 4.64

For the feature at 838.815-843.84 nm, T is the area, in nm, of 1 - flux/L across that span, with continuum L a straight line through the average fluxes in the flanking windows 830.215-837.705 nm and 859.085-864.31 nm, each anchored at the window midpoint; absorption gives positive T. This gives -0.42 nm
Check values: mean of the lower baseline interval 4.4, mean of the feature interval 4.73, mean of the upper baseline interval 4.26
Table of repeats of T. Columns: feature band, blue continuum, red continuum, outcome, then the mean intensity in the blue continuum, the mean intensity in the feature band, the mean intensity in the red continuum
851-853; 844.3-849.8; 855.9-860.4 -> -0.20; 4.05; 4.89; 4.94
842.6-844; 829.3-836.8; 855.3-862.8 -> 0.16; 4.38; 3.97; 4.61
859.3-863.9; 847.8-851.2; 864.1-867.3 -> -0.30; 3.87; 4.24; 4.01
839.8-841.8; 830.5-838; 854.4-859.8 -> -0.37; 4.4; 5.29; 4.6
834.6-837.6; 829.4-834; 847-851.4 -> -0.21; 4.34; 4.49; 3.78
